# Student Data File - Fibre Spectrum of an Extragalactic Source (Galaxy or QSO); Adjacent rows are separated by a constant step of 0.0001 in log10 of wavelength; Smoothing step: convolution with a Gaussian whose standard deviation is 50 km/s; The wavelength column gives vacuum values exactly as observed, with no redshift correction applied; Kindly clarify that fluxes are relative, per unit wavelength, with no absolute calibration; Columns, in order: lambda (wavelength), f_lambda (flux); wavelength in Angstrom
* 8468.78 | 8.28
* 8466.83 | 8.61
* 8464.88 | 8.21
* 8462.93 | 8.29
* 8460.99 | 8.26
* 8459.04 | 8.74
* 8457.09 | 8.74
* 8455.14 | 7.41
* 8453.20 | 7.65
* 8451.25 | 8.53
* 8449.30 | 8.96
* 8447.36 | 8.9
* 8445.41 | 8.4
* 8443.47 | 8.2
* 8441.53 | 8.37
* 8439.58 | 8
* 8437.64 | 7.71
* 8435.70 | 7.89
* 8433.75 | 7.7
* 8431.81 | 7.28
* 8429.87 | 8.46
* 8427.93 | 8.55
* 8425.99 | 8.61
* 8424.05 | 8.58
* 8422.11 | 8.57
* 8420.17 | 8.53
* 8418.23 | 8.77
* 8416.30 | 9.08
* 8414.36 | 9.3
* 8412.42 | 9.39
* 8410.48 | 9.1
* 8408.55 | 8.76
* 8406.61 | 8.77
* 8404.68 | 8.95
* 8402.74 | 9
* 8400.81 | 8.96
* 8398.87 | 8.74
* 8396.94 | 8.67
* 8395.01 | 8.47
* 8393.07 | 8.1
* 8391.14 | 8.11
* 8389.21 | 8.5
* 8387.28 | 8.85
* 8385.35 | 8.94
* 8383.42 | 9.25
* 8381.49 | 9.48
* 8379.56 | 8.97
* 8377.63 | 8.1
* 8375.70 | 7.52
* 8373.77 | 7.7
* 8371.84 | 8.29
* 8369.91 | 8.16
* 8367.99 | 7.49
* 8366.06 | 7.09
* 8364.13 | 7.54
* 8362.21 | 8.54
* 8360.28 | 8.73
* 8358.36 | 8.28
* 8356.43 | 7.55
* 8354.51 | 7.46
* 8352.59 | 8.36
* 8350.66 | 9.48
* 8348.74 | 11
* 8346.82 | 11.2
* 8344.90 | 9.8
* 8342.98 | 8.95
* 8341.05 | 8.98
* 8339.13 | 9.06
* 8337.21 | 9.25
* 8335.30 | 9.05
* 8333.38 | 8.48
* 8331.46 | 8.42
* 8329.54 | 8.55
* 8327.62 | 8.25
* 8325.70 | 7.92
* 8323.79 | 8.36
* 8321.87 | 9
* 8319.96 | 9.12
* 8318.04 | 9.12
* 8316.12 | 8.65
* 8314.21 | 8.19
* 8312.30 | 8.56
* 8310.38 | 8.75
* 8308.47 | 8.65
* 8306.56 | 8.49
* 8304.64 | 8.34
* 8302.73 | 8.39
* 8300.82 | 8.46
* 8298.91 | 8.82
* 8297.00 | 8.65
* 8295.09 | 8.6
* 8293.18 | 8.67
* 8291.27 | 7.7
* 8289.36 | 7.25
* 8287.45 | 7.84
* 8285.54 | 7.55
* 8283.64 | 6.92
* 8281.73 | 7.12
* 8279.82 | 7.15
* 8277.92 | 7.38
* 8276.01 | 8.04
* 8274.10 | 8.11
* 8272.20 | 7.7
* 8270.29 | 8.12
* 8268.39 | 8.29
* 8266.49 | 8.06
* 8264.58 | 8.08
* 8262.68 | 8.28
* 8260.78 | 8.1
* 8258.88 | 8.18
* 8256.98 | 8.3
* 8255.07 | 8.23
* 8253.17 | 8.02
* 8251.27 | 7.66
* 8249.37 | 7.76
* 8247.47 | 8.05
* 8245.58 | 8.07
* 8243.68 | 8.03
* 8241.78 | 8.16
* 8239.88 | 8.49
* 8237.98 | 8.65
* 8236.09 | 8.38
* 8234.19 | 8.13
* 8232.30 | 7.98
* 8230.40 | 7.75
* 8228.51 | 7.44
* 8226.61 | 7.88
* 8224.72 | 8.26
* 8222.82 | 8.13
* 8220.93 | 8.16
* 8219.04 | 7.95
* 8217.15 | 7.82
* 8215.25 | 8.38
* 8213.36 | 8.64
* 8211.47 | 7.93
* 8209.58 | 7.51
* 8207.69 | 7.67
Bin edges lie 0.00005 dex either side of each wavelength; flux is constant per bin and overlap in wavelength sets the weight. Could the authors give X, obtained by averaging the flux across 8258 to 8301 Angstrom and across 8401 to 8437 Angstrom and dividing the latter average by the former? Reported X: 1.08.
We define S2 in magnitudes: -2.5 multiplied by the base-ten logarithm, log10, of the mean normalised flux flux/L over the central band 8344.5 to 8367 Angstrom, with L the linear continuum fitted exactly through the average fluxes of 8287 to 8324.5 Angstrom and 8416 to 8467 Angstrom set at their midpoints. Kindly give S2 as -0.04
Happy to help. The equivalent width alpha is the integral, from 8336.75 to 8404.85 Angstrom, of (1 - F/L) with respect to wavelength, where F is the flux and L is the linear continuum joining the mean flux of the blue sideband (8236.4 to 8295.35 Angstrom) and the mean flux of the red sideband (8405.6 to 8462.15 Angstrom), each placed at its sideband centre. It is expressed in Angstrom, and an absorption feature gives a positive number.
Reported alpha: -3.1 Angstrom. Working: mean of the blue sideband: 7.95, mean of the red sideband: 8.46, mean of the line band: 8.64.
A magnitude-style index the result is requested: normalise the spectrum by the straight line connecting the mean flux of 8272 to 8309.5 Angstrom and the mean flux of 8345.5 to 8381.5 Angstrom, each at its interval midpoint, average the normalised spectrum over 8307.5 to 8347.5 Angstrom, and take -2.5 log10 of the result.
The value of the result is -0.079 mag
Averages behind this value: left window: 8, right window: 8.46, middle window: 8.86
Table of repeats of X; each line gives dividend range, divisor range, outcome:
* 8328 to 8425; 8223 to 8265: 1.08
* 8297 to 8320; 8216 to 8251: 1.07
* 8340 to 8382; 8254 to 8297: 1.08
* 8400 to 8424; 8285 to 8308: 1.08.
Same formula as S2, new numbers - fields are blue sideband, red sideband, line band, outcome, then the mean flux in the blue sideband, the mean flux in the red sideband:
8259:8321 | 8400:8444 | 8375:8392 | -0.028 mag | 8.16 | 8.55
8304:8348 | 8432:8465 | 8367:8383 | 0.045 mag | 8.85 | 8.21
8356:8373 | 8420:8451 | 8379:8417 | -0.095 mag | 7.97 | 8.29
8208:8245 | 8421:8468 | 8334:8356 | -0.135 mag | 8.08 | 8.28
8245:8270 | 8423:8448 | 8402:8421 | -0.100 mag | 8.09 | 8.2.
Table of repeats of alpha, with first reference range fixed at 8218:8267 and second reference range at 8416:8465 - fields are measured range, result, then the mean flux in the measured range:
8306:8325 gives -1.2 Angstrom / 8.69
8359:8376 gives 0.6 Angstrom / 7.92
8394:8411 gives -1.1 Angstrom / 8.82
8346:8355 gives -1.5 Angstrom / 9.58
